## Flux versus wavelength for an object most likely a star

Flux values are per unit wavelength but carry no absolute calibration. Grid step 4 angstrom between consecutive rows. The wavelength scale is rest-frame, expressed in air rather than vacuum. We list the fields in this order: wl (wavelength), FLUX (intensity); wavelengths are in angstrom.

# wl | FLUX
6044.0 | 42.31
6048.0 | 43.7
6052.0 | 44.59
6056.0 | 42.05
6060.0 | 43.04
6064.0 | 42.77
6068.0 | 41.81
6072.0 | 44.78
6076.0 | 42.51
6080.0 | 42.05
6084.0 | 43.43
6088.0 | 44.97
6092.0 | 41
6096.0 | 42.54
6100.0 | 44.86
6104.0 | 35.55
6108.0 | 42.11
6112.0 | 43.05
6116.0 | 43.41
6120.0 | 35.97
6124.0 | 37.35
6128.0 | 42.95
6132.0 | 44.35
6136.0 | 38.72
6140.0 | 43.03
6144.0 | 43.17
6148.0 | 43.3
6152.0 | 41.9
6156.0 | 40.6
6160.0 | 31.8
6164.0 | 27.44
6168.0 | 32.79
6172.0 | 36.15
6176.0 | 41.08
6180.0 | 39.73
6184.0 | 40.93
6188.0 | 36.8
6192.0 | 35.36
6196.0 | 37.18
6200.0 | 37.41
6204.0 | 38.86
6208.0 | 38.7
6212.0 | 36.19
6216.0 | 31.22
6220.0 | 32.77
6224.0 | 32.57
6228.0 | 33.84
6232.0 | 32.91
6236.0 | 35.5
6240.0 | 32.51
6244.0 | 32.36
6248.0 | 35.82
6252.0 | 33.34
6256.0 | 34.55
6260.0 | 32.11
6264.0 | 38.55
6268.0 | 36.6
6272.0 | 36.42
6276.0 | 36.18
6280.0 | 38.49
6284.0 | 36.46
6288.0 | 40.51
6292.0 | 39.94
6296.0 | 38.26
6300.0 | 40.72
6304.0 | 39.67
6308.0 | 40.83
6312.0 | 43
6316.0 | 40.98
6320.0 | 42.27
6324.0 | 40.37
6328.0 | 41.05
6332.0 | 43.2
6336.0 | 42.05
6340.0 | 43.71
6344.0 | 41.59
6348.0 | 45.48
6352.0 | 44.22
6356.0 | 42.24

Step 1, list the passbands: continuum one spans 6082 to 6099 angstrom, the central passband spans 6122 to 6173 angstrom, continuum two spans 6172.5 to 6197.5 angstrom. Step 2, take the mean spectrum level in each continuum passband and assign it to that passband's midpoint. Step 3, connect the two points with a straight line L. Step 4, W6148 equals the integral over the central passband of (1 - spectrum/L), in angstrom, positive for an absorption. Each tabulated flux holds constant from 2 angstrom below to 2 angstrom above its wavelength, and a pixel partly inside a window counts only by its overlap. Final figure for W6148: 1.9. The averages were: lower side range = 43.1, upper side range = 38.4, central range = 38.8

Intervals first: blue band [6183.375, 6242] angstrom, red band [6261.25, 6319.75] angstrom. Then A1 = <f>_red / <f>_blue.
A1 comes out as 1.10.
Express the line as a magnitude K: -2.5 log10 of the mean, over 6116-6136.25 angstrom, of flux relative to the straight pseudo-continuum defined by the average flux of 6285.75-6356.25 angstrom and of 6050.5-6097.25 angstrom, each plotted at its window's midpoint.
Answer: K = 0.06 mag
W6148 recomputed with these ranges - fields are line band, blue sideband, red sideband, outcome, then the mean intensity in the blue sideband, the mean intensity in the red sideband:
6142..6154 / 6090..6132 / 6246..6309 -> -0.8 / 41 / 37.3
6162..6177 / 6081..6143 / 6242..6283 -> 2.0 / 41.6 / 35.5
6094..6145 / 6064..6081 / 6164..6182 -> -1.9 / 42.8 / 36.3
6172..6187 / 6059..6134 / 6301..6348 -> 0.8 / 42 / 41.8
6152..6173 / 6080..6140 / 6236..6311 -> 3.0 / 41.5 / 36.9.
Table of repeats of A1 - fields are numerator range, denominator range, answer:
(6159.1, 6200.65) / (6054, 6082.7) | 0.85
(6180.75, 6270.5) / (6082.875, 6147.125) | 0.85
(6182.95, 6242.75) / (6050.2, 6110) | 0.83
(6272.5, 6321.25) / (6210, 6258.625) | 1.18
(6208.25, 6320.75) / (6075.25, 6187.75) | 0.91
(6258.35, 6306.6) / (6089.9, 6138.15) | 0.92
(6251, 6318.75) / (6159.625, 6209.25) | 1.04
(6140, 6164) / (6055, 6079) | 0.92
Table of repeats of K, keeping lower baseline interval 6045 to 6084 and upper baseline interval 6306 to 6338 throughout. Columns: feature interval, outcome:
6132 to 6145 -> 0.02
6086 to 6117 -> 0.02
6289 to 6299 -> 0.07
